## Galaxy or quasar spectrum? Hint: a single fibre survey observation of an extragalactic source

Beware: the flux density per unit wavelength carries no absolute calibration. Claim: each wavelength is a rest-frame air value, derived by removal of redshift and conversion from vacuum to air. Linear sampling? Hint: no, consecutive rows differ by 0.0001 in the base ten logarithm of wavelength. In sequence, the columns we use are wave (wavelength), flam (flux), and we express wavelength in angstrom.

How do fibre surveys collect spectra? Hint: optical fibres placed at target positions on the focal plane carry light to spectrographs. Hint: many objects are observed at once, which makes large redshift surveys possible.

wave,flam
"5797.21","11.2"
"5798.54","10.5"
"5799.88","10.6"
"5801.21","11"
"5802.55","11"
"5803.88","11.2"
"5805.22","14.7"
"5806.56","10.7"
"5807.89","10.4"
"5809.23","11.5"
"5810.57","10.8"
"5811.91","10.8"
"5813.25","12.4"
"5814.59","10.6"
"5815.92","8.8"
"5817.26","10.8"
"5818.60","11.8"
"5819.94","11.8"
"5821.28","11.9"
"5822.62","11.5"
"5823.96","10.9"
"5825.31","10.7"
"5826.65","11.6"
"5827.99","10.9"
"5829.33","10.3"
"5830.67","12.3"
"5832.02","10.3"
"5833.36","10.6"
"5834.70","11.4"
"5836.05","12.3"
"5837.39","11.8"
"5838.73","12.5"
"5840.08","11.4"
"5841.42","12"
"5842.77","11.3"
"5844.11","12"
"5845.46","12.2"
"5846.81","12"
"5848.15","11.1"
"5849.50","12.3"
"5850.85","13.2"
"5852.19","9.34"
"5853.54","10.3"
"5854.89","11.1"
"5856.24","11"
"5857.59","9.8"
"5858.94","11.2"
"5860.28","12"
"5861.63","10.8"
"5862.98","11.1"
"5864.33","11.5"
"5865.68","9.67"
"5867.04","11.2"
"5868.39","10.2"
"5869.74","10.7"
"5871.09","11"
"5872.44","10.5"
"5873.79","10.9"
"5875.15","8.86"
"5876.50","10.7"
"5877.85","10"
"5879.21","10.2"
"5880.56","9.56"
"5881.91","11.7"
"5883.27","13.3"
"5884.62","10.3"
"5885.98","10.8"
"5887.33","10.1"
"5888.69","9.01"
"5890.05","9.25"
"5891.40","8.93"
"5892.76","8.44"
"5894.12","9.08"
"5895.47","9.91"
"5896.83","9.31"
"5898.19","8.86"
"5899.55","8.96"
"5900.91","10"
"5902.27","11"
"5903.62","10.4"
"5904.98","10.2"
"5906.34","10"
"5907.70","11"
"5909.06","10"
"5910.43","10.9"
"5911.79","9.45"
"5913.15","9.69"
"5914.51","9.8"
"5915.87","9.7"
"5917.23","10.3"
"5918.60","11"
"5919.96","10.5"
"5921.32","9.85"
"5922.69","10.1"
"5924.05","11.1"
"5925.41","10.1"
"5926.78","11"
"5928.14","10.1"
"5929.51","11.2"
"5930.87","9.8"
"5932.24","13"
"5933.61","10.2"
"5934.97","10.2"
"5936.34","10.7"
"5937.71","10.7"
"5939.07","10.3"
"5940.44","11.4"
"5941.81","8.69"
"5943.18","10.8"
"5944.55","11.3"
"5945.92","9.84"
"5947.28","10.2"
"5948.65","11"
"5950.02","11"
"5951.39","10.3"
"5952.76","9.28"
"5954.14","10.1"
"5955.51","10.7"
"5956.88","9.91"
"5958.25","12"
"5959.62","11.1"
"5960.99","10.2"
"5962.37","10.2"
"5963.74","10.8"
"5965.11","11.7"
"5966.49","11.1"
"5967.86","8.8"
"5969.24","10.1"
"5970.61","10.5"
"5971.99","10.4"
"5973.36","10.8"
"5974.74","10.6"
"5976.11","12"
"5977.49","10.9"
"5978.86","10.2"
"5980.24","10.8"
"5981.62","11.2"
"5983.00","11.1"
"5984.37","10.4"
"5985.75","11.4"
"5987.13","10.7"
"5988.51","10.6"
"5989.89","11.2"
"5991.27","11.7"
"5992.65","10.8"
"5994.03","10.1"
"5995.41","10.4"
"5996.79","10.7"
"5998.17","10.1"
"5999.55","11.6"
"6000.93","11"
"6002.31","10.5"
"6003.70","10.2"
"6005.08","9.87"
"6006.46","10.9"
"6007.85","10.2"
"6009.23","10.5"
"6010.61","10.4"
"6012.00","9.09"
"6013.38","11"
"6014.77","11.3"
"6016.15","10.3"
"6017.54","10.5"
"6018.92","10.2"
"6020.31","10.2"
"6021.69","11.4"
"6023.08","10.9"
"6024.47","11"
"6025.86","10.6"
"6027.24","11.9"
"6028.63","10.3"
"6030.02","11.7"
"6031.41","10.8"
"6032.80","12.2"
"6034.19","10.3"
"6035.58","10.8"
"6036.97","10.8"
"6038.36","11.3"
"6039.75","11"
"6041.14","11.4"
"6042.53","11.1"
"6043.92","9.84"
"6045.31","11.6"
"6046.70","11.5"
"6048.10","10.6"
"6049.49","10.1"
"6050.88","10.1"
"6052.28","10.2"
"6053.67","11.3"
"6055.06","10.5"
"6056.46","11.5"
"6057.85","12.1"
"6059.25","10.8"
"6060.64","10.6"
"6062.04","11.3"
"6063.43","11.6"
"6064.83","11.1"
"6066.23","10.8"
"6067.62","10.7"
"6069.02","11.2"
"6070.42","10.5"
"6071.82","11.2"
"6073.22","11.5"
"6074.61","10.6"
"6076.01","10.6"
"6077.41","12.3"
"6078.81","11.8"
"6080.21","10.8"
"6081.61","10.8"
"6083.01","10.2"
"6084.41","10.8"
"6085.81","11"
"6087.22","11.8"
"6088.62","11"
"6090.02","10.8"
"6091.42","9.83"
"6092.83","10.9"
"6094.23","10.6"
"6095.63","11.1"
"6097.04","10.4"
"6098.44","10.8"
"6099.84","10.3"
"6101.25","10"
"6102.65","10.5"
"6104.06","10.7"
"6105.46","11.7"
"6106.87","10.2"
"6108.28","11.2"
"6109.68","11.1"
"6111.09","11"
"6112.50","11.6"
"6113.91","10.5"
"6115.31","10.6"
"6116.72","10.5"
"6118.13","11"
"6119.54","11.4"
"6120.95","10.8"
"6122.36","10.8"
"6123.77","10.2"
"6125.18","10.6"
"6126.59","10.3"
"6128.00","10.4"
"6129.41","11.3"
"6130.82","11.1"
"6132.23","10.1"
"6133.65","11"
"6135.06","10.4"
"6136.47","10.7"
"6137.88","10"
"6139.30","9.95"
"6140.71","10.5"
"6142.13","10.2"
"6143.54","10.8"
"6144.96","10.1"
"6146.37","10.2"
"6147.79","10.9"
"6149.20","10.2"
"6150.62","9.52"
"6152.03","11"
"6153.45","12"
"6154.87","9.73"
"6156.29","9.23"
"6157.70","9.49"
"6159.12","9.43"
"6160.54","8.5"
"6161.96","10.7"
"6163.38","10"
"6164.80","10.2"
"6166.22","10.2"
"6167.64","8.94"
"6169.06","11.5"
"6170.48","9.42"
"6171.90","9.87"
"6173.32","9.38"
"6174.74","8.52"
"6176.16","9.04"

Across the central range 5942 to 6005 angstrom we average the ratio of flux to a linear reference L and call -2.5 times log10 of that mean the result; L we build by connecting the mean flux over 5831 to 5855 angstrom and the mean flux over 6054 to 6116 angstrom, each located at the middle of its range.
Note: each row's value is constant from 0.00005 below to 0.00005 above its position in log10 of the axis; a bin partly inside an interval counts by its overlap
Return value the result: 0.06 mag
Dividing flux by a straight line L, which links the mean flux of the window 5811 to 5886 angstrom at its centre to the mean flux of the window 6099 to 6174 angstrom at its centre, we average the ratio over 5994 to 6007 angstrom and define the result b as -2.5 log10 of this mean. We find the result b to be 0.02 mag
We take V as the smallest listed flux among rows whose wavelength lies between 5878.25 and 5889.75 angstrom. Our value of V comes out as 9.01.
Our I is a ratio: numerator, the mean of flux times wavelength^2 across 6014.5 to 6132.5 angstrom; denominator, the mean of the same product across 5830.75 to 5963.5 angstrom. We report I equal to 1.1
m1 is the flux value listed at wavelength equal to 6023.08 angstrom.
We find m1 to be 10.9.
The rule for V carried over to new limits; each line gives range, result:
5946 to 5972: 8.8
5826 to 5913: 8.44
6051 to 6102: 9.83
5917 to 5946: 8.69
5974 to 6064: 9.09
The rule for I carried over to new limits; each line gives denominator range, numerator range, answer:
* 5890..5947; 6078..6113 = 1.13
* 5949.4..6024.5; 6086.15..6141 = 1.05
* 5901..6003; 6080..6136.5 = 1.07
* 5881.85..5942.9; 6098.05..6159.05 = 1.11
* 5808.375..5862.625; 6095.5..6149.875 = 1.04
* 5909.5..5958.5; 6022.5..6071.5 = 1.09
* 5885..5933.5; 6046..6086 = 1.15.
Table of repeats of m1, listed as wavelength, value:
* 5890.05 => 9.25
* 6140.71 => 10.5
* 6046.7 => 11.5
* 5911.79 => 9.45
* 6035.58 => 10.8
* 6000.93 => 11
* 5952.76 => 9.28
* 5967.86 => 8.8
